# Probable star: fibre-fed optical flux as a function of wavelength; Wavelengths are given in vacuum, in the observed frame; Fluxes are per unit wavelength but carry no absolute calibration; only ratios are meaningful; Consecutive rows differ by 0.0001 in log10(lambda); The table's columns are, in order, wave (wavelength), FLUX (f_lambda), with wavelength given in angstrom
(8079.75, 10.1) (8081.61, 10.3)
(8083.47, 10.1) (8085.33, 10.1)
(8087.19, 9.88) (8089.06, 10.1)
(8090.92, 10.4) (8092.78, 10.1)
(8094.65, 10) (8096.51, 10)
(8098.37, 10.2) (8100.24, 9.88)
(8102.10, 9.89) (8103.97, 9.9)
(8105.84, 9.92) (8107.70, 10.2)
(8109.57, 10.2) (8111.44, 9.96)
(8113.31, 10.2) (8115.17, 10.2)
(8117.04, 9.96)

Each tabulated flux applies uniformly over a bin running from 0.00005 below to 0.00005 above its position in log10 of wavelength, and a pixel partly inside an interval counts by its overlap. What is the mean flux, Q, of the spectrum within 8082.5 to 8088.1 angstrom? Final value 10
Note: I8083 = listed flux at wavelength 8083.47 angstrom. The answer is 10.1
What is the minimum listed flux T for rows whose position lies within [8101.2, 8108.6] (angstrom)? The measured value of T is 9.89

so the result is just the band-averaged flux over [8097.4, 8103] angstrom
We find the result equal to 10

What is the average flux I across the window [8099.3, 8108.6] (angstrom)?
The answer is 9.96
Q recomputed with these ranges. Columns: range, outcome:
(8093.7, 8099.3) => 10.1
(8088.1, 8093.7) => 10.2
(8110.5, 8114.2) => 10.1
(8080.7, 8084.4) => 10.2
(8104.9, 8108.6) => 10.1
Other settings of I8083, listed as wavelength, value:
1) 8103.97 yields 9.9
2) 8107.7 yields 10.2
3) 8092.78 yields 10.1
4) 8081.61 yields 10.3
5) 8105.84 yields 9.92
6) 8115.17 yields 10.2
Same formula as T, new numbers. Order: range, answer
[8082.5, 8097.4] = 9.88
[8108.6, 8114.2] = 9.96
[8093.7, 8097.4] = 10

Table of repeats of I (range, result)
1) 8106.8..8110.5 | 10.2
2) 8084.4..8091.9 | 10.1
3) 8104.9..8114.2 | 10.1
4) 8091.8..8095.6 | 10.1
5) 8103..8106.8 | 9.91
